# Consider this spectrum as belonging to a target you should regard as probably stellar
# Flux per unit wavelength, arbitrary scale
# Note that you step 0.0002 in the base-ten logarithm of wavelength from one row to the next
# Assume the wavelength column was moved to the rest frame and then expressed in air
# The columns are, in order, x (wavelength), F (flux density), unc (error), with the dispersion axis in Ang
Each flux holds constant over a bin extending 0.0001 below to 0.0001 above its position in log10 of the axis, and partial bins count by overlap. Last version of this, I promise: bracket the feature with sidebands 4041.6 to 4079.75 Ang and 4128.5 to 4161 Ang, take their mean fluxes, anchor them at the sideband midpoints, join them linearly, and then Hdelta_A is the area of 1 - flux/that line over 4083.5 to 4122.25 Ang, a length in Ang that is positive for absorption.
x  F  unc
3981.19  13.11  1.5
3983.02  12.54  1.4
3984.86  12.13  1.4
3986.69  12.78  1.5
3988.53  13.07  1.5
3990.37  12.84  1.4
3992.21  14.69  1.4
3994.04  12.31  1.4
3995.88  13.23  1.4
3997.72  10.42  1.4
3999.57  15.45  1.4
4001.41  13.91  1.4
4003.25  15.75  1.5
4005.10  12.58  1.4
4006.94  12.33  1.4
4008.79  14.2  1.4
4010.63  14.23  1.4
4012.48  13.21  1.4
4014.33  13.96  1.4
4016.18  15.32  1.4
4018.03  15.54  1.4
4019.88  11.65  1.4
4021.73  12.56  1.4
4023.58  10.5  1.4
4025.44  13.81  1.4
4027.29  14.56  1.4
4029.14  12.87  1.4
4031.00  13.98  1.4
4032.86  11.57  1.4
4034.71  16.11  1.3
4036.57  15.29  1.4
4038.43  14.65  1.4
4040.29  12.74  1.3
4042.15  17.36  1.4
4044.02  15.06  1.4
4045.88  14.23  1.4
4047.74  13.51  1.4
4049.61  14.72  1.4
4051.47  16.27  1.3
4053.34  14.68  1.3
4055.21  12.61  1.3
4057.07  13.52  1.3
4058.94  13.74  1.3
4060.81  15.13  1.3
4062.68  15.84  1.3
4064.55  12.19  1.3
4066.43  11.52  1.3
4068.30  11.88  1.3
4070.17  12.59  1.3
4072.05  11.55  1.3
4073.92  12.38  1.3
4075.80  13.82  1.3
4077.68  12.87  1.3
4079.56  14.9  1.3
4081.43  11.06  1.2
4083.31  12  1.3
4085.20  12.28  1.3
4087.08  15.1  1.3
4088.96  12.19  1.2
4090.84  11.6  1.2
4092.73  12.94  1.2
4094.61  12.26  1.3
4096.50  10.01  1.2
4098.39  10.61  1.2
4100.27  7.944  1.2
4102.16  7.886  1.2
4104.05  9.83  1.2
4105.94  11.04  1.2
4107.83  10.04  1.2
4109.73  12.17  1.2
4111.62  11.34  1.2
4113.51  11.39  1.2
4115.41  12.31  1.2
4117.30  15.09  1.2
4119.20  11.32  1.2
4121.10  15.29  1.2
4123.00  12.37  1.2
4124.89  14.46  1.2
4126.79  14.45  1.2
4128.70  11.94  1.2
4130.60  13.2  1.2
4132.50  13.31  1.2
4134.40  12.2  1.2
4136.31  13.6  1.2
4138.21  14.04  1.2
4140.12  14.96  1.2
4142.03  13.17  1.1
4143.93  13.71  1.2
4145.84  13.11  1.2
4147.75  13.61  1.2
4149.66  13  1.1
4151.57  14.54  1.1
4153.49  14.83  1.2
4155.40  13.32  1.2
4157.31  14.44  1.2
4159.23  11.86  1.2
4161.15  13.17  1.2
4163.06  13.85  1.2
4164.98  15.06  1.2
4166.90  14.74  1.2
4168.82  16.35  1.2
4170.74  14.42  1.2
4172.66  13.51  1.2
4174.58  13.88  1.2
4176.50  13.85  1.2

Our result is 5.6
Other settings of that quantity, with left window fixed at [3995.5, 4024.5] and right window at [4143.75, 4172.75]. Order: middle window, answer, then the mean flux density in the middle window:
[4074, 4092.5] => 1.16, 12.8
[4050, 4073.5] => 0.28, 13.5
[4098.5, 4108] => 3.02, 9.41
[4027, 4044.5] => -1.13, 14.4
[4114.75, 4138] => 0.90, 13.3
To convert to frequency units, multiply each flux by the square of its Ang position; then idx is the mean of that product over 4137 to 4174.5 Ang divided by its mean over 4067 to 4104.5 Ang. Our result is 1.2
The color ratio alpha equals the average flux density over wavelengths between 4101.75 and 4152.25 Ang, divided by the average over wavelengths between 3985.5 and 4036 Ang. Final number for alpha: 0.95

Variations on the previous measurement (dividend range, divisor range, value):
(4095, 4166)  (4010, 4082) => 0.92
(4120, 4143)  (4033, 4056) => 0.92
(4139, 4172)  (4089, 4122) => 1.23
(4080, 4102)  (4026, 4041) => 0.83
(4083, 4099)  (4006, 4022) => 0.89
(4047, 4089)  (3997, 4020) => 0.96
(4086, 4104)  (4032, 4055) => 0.76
